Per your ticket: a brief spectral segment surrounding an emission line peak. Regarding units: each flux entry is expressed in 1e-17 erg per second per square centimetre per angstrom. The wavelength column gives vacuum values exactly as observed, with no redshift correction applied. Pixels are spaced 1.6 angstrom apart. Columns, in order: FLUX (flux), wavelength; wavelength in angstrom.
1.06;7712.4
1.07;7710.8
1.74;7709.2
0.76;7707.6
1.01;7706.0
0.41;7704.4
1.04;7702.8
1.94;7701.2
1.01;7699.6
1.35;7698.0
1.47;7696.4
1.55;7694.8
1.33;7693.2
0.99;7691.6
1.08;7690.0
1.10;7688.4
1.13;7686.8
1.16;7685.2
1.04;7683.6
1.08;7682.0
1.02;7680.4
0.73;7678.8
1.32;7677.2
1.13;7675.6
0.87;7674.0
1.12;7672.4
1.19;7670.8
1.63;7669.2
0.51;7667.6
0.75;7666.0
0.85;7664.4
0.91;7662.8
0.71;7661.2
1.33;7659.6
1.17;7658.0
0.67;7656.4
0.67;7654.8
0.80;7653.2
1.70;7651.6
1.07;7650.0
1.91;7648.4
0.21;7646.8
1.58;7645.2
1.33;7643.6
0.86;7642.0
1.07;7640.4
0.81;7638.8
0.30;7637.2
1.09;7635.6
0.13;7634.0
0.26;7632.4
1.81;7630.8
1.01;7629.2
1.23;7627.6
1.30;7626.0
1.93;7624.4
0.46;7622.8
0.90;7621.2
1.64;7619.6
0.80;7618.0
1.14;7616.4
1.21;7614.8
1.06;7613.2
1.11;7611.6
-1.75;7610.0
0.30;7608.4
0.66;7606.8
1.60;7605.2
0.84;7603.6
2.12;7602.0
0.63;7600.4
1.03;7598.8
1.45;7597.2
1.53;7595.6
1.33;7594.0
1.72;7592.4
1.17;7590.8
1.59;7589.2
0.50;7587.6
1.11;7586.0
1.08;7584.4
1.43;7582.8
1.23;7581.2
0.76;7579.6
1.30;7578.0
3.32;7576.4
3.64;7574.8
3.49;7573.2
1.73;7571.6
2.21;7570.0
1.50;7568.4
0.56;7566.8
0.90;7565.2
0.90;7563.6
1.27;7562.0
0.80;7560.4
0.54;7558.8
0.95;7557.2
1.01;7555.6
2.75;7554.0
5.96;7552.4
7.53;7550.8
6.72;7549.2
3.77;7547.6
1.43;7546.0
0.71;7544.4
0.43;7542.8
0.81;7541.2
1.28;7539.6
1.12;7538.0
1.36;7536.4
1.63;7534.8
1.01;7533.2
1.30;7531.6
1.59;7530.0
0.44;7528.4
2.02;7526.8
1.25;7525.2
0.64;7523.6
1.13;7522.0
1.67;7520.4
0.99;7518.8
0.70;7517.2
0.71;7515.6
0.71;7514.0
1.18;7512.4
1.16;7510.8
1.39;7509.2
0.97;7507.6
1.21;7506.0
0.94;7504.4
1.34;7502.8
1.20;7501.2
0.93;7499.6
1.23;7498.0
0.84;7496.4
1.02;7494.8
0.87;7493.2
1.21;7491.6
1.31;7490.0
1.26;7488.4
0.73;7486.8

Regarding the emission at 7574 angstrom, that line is [N II]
